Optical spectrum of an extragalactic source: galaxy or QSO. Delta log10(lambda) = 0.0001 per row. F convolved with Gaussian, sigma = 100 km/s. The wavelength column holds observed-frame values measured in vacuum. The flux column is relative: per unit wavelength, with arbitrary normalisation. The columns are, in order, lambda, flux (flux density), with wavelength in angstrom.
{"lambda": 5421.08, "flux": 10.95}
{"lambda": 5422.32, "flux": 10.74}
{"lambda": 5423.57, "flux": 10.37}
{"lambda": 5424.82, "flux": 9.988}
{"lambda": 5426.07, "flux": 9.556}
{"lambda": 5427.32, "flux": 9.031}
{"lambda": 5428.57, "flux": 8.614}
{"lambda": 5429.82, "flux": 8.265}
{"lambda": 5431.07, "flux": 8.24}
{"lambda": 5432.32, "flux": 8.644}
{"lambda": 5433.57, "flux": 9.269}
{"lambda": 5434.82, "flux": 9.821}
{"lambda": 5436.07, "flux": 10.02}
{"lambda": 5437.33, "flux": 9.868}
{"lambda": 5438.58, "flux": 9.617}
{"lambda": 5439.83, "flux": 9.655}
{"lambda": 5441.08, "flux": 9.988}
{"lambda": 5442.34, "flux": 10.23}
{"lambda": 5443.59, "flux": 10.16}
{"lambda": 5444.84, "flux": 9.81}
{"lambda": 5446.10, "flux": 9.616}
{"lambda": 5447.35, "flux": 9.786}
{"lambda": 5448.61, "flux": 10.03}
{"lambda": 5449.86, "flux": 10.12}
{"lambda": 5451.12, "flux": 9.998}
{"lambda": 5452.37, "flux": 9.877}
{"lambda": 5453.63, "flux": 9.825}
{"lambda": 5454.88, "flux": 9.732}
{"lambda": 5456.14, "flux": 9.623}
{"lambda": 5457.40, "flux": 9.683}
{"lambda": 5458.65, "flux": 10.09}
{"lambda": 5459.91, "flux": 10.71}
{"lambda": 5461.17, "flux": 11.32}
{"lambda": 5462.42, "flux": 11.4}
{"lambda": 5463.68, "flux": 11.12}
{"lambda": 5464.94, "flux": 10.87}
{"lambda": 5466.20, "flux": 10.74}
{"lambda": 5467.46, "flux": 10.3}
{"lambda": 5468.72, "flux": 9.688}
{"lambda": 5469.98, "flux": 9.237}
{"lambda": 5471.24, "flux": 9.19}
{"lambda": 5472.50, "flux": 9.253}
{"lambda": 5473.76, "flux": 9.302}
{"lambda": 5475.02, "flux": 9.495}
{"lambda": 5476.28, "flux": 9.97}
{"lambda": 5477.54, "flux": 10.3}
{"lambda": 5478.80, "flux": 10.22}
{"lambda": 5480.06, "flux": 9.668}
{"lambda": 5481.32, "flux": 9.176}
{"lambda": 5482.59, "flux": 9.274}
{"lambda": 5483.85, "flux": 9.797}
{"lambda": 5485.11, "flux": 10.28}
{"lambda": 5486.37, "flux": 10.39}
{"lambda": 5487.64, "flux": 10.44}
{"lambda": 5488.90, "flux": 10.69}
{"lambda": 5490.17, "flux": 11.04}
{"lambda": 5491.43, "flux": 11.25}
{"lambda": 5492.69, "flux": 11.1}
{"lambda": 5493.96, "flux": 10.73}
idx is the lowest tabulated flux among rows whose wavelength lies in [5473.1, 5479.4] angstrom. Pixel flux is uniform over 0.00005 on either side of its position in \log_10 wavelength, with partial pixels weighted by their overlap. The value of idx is 9.302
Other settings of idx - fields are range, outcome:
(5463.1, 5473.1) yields 9.19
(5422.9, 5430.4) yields 8.265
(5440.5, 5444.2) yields 9.988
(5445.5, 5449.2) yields 9.616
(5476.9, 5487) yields 9.176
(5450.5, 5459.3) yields 9.623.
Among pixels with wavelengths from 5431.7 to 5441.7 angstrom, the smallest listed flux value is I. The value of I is 8.644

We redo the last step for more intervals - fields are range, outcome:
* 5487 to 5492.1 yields 10.44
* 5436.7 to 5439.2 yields 9.617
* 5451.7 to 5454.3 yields 9.825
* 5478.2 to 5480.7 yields 9.668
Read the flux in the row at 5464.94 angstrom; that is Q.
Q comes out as 10.87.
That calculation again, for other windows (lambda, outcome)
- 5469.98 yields 9.237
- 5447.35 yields 9.786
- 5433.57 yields 9.269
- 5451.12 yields 9.998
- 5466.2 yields 10.74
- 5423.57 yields 10.37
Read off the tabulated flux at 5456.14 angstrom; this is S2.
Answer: 9.623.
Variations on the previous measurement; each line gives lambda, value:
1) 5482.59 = 9.274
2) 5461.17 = 11.32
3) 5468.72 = 9.688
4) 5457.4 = 9.683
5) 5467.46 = 10.3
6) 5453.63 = 9.825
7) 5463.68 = 11.12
